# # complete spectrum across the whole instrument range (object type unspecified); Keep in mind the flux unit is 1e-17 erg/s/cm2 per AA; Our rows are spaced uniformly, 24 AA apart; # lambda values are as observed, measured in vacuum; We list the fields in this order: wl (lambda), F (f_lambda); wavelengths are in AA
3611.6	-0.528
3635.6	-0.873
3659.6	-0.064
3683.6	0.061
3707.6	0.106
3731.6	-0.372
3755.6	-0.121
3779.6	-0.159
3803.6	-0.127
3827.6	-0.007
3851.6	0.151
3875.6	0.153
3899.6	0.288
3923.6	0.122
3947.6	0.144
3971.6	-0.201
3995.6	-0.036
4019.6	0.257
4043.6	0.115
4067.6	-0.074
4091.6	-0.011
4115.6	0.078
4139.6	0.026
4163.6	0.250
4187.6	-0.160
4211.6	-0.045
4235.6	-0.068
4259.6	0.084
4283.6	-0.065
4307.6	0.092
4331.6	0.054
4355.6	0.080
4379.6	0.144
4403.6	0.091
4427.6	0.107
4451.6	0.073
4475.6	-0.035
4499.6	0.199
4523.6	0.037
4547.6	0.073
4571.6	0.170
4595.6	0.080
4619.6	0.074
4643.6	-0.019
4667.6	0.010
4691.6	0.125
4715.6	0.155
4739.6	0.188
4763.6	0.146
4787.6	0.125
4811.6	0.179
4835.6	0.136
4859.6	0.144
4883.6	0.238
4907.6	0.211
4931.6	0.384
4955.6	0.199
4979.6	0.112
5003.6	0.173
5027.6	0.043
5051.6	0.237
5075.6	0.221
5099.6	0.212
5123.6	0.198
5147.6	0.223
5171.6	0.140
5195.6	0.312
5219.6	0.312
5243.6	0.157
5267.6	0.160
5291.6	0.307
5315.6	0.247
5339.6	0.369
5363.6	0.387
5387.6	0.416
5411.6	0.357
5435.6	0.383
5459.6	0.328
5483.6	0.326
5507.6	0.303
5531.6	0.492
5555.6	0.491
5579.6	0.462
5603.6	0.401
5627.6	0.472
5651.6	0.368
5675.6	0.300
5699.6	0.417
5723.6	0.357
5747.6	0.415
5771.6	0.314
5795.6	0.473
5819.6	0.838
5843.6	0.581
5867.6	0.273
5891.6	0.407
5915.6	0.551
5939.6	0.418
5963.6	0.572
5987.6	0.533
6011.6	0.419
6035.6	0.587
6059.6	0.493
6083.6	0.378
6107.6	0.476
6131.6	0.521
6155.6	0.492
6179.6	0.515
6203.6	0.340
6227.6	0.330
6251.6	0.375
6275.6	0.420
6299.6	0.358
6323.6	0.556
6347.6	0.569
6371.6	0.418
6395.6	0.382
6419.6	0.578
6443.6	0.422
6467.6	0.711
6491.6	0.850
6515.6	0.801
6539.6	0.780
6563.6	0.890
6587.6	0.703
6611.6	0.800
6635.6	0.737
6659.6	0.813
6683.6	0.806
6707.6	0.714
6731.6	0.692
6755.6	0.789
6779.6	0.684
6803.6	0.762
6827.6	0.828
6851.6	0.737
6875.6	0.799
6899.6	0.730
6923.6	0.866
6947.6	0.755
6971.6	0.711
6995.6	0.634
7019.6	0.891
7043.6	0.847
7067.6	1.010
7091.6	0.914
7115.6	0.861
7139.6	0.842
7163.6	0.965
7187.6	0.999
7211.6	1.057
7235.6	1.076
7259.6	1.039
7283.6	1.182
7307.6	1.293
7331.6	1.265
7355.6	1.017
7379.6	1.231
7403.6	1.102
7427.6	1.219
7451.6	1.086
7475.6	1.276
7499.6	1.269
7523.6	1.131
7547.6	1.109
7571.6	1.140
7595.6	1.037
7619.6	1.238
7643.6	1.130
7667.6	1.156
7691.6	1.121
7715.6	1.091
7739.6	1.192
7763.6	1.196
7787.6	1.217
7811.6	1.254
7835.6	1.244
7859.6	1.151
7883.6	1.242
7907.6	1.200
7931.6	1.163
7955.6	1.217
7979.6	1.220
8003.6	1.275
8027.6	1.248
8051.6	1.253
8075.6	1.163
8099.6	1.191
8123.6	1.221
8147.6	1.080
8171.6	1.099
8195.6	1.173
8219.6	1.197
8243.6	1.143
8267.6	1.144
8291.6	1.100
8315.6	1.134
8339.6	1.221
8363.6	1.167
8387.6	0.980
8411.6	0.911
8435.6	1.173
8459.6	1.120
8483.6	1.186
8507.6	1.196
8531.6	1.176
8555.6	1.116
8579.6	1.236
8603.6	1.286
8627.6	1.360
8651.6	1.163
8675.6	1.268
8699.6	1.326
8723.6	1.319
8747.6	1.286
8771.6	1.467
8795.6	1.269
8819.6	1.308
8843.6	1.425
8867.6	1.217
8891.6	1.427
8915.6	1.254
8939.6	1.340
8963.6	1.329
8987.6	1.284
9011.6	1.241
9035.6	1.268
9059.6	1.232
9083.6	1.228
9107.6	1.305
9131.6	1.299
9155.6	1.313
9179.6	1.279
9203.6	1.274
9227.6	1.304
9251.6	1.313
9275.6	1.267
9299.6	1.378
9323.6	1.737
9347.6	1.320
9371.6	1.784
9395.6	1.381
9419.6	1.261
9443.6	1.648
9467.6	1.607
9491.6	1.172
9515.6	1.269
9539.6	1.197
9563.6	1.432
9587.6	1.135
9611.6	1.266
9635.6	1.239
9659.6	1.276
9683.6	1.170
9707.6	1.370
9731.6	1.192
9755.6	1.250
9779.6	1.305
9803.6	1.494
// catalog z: 0.62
